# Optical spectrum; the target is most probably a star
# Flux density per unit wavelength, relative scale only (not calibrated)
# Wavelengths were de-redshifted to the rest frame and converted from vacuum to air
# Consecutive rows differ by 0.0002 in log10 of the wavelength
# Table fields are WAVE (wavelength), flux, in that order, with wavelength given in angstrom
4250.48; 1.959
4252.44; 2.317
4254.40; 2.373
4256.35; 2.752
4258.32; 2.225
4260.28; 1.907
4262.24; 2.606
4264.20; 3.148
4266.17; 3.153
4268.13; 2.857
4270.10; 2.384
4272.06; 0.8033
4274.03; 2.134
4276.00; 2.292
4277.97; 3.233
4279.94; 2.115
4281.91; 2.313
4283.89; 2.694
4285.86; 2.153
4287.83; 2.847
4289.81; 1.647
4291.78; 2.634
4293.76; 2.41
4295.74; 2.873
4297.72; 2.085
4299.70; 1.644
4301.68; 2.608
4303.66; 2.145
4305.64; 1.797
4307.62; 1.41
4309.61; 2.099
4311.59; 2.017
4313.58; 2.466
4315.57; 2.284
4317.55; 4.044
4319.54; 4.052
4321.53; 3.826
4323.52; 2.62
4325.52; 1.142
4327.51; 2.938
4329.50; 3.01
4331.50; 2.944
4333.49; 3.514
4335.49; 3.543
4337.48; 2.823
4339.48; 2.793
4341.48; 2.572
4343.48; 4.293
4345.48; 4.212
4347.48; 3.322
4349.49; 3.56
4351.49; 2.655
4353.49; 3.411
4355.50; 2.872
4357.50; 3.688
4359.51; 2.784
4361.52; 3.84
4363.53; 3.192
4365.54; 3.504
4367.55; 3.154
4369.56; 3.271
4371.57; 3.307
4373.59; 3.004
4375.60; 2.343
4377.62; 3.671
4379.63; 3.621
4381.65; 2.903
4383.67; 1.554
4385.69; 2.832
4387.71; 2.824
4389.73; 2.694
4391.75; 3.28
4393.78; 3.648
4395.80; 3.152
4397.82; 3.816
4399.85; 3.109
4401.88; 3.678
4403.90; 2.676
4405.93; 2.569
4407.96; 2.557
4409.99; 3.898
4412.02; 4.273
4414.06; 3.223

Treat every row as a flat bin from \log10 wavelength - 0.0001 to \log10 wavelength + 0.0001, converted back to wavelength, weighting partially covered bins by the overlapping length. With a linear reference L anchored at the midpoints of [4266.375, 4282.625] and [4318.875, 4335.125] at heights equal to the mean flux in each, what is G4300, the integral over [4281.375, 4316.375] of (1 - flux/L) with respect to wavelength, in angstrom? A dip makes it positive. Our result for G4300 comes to 5.2 angstrom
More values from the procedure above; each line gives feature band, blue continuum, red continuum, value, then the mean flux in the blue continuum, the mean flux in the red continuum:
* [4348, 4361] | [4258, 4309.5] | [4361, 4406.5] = -1.4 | 2.31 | 3.11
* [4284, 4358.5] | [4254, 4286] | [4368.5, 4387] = -2.7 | 2.43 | 2.94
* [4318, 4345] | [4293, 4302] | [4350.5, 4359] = -3.2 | 2.3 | 3.14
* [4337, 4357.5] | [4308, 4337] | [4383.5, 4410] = -2.6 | 2.86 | 3.03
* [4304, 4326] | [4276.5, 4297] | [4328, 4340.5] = 2.4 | 2.48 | 3.1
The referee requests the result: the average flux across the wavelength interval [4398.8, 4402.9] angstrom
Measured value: 3.39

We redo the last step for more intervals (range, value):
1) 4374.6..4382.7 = 3.13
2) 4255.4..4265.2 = 2.53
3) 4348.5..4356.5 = 3.13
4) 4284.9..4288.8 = 2.5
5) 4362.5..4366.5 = 3.35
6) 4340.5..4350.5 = 3.59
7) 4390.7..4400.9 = 3.4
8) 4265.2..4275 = 2.27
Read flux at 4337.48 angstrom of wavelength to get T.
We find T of 2.823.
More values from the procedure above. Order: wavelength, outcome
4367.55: 3.154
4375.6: 2.343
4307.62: 1.41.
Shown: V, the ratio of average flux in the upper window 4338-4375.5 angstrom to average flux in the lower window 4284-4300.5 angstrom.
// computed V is 1.41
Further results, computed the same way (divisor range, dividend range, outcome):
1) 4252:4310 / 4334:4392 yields 1.36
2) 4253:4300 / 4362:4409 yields 1.28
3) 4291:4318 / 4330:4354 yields 1.44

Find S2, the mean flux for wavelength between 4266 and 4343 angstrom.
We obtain 2.54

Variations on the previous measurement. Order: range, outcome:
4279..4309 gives 2.22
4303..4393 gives 2.98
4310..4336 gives 2.92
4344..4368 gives 3.37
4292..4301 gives 2.3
